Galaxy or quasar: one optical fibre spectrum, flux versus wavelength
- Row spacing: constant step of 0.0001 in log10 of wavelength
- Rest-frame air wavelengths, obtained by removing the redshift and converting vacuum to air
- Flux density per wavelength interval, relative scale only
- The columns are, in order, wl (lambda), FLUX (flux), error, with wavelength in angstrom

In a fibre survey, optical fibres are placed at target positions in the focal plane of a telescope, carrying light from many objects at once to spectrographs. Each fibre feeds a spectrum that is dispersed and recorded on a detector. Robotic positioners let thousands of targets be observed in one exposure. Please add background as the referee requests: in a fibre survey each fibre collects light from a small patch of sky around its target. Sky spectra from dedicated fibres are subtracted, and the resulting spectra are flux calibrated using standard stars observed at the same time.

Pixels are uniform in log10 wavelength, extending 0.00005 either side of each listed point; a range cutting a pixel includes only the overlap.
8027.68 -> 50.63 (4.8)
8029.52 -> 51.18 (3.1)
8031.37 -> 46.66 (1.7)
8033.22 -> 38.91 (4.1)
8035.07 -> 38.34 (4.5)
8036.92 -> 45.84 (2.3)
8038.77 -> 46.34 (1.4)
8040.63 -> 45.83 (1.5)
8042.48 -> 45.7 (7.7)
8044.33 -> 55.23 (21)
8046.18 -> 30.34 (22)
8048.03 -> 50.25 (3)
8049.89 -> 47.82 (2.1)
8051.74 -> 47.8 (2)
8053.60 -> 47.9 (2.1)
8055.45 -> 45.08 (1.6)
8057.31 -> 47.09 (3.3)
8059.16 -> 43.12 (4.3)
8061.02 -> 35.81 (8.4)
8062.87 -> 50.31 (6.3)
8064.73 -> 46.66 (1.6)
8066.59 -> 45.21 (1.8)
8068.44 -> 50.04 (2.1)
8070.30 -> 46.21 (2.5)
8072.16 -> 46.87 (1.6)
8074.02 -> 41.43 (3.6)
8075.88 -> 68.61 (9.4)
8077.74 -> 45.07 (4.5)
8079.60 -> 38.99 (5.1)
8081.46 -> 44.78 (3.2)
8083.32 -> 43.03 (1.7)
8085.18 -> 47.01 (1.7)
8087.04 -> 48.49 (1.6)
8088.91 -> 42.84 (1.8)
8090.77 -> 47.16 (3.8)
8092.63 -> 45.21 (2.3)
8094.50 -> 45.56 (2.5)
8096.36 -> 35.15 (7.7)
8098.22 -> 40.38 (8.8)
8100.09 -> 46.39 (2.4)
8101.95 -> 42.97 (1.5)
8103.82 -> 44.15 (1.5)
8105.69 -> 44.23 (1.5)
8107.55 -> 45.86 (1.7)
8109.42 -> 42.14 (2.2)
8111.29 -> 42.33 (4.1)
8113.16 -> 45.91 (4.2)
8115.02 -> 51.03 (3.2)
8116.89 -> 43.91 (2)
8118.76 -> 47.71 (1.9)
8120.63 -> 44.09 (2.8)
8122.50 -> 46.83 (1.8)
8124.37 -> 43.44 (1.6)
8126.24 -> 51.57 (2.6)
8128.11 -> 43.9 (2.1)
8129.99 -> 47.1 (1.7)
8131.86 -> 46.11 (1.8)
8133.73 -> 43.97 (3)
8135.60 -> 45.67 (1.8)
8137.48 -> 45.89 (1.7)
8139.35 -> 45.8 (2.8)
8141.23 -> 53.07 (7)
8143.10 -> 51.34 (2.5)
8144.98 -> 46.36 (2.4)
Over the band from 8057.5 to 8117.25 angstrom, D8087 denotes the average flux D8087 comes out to 45.3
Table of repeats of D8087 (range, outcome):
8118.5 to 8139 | 46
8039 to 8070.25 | 45.9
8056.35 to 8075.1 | 45.5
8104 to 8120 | 45.3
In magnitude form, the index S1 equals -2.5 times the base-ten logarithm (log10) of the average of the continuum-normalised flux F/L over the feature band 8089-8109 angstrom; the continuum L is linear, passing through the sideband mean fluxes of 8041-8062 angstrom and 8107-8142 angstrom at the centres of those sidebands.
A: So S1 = 0.052 mag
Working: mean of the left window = 45.2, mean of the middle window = 43.6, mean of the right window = 46.1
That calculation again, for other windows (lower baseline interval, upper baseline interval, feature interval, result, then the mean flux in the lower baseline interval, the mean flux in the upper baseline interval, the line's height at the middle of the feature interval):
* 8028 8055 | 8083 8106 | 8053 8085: -0.03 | 45.7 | 44.1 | 44.8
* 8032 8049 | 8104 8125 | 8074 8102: -0.01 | 44.1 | 45.2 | 44.8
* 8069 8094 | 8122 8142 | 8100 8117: 0.04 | 46.6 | 46.6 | 46.6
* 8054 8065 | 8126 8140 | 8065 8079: -0.09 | 44.7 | 46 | 44.9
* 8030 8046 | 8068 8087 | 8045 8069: 0.02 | 44.8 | 47.2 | 46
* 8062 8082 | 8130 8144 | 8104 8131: 0.04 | 47.7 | 47.4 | 47.5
